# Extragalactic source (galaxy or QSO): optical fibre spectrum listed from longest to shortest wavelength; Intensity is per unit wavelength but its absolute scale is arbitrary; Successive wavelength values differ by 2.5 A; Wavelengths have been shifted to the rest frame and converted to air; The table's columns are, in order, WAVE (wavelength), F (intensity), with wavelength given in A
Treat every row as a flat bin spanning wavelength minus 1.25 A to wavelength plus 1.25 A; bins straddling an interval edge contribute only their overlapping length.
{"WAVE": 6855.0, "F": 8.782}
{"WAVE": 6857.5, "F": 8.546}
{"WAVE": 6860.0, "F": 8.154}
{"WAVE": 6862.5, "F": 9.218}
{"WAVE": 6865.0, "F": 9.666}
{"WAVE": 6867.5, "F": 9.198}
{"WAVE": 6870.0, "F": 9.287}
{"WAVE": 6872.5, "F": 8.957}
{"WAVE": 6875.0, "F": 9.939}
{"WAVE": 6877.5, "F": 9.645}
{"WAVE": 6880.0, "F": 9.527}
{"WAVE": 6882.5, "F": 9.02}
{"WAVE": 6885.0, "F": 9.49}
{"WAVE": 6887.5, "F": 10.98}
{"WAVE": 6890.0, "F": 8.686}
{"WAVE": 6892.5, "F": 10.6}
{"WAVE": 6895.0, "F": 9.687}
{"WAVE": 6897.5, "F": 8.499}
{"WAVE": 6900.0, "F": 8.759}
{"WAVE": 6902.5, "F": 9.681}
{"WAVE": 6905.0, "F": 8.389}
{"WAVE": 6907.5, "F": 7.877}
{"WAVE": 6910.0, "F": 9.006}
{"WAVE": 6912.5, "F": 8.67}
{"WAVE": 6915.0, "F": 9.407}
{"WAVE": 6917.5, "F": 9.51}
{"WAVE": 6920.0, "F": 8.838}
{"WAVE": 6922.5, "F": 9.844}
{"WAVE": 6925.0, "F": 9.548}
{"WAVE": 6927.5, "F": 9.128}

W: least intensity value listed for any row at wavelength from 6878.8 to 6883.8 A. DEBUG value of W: 9.02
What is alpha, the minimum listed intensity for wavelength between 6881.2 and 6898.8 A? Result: 8.499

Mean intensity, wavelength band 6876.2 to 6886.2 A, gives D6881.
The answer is 9.42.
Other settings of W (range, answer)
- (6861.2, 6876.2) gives 8.957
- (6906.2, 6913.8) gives 7.877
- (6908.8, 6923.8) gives 8.67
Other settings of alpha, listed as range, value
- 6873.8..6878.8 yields 9.645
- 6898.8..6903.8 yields 8.759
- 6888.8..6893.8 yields 8.686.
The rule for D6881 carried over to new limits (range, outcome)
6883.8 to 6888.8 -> 10.2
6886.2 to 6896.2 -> 9.99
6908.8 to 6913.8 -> 8.84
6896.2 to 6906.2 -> 8.84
